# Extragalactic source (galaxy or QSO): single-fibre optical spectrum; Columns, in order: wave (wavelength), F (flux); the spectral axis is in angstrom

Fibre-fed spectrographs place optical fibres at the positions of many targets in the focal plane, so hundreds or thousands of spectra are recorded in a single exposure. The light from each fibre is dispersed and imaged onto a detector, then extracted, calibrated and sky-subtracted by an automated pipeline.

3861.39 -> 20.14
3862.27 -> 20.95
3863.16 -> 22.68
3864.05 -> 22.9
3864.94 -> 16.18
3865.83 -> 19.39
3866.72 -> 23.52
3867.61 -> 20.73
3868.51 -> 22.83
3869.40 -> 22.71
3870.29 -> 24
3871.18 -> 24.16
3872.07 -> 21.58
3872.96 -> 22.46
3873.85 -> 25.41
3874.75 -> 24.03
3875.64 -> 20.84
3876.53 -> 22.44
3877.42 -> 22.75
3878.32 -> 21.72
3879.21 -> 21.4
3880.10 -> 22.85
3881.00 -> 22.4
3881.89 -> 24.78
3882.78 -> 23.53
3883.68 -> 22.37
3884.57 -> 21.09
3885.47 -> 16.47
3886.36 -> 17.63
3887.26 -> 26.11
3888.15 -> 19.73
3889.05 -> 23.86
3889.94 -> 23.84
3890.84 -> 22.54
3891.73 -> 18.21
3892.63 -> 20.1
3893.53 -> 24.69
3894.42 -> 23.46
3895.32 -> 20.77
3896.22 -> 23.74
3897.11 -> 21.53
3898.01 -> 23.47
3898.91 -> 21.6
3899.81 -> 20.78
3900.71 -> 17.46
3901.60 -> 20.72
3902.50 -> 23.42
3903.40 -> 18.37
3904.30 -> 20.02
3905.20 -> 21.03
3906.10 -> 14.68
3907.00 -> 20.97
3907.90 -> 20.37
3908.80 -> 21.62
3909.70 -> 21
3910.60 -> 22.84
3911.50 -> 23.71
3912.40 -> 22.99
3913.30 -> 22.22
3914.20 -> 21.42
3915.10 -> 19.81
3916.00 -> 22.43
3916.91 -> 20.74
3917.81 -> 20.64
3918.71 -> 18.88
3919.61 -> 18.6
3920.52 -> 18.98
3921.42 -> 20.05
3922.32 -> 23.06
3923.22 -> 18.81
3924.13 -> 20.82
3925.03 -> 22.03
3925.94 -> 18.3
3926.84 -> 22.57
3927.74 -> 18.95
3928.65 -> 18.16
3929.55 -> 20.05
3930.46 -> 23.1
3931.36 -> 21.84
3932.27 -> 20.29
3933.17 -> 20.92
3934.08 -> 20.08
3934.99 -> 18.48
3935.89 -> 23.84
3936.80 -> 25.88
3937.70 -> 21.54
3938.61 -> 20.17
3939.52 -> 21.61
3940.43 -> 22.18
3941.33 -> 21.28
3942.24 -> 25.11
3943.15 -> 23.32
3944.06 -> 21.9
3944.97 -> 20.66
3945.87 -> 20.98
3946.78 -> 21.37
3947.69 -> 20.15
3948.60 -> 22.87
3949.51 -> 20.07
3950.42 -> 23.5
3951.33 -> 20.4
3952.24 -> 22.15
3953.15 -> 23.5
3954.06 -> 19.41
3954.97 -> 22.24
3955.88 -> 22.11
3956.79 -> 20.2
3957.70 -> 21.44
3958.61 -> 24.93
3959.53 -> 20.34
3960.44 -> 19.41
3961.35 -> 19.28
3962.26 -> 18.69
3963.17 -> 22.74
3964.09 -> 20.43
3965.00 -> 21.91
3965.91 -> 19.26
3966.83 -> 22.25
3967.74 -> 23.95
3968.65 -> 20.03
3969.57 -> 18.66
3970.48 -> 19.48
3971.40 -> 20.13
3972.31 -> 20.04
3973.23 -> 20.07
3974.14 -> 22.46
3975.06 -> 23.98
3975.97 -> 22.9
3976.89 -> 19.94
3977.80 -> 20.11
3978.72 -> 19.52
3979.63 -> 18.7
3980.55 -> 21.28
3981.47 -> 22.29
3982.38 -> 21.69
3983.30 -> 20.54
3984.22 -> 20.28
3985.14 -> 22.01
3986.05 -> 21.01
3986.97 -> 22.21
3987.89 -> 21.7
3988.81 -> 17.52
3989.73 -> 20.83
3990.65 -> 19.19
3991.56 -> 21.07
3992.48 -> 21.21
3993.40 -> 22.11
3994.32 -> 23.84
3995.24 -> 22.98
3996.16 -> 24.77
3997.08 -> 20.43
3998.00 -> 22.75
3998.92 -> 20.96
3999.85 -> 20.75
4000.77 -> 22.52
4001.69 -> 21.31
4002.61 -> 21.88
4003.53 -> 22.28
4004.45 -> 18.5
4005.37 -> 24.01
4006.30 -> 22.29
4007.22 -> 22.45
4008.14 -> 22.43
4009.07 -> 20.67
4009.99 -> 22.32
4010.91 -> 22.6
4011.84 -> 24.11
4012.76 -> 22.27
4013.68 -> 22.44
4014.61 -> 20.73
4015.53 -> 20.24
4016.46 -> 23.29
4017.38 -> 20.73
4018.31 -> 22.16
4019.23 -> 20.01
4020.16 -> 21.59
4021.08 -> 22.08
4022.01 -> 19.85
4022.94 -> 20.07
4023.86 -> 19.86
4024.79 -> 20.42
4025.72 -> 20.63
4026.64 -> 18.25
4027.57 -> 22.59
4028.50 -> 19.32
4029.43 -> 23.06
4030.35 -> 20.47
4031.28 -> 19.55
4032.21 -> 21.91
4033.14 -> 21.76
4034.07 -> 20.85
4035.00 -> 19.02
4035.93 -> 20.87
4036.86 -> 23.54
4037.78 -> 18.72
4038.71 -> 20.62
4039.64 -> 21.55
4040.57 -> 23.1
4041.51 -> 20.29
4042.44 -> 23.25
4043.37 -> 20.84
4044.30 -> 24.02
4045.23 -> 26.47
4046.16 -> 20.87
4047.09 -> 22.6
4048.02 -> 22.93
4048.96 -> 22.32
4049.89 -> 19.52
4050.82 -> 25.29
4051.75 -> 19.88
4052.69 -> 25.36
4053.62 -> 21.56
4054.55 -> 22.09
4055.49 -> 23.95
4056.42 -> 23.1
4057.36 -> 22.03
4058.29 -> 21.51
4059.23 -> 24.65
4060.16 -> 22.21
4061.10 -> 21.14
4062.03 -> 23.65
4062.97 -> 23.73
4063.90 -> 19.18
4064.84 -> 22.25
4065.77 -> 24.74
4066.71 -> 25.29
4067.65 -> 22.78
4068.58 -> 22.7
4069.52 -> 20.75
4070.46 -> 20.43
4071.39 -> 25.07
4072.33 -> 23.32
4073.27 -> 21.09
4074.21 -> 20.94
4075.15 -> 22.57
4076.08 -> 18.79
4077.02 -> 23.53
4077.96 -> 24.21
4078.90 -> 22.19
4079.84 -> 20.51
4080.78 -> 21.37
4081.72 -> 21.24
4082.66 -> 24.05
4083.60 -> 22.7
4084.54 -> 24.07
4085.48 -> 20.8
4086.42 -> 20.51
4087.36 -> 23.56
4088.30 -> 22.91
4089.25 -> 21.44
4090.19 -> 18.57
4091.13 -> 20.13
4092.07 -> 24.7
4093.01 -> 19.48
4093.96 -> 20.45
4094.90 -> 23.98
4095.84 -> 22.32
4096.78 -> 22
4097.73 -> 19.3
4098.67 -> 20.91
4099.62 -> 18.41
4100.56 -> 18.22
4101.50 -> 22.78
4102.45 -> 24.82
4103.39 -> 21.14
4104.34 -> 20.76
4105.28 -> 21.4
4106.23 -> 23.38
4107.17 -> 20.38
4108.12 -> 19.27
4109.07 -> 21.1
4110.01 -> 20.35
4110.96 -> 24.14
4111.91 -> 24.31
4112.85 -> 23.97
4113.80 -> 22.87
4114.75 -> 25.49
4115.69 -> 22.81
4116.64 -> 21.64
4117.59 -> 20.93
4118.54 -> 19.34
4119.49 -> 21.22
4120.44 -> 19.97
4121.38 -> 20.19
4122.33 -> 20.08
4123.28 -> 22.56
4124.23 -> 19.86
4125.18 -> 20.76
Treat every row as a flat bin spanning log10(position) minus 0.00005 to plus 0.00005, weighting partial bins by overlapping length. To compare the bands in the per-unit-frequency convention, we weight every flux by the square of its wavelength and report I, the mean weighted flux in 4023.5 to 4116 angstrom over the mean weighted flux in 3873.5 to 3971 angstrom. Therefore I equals 1.1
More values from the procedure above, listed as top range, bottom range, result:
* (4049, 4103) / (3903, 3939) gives 1.15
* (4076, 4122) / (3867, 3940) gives 1.12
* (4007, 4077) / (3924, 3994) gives 1.08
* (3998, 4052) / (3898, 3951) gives 1.08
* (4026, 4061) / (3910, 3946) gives 1.09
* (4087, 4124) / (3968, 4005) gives 1.08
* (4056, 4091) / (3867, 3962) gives 1.12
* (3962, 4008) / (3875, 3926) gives 1.04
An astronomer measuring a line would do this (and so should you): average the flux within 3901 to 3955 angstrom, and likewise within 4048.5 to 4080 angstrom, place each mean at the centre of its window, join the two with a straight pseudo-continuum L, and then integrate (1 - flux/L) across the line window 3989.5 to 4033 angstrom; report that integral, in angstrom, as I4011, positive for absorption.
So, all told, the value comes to 0.9 angstrom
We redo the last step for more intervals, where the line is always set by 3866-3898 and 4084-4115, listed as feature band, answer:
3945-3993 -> 2.3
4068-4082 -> -0.1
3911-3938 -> 1.5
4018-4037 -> 1.0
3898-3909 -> 1.0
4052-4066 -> -0.5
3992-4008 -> -0.1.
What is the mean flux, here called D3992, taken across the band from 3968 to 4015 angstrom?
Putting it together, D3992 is 21.4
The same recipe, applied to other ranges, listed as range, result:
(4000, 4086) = 21.9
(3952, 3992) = 20.9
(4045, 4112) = 22.1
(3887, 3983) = 21.2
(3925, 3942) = 21.1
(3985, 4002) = 21.5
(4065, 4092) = 22.2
